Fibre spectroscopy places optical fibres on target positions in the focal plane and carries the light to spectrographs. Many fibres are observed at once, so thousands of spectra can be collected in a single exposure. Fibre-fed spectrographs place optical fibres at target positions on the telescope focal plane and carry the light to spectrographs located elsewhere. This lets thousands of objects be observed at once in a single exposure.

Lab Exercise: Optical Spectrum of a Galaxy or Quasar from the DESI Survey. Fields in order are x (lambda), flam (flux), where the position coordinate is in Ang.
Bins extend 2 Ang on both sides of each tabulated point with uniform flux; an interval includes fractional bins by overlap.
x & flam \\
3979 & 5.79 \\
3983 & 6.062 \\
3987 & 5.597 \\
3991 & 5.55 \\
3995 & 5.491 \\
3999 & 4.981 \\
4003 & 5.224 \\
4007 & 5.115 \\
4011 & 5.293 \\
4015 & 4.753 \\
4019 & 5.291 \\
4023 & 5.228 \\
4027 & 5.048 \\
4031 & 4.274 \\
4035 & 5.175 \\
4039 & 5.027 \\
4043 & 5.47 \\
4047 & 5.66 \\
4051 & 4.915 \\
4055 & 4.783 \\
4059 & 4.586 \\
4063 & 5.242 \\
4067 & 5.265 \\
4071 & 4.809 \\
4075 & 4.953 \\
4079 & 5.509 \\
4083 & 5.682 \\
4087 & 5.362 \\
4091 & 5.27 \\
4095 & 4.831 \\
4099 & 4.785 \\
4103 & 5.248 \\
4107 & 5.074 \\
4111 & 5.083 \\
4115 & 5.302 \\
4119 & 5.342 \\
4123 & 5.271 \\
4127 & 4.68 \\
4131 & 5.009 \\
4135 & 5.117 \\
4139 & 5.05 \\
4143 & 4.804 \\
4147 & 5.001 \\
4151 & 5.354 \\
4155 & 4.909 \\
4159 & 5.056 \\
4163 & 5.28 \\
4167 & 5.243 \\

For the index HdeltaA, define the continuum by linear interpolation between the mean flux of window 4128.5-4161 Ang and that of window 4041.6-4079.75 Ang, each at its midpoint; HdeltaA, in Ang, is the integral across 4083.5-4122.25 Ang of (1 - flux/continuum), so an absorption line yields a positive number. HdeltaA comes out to -0.79 Ang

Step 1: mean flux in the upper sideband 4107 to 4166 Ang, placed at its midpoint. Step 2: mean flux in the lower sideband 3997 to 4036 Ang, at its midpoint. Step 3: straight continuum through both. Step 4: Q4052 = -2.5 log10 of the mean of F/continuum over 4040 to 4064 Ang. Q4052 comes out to -0.01 mag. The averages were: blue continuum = 5.03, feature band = 5.1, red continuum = 5.09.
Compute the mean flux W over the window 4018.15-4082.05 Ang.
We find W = 5.08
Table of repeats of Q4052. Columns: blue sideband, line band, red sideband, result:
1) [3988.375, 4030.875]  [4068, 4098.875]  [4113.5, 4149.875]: -0.02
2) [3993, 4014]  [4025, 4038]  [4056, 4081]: 0.06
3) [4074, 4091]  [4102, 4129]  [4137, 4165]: 0.02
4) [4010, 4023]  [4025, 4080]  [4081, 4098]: 0.03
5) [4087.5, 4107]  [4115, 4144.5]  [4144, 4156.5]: 0.00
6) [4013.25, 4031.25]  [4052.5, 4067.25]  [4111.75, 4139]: 0.02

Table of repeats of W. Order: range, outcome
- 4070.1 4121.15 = 5.18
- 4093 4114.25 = 5.02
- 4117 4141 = 5.08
